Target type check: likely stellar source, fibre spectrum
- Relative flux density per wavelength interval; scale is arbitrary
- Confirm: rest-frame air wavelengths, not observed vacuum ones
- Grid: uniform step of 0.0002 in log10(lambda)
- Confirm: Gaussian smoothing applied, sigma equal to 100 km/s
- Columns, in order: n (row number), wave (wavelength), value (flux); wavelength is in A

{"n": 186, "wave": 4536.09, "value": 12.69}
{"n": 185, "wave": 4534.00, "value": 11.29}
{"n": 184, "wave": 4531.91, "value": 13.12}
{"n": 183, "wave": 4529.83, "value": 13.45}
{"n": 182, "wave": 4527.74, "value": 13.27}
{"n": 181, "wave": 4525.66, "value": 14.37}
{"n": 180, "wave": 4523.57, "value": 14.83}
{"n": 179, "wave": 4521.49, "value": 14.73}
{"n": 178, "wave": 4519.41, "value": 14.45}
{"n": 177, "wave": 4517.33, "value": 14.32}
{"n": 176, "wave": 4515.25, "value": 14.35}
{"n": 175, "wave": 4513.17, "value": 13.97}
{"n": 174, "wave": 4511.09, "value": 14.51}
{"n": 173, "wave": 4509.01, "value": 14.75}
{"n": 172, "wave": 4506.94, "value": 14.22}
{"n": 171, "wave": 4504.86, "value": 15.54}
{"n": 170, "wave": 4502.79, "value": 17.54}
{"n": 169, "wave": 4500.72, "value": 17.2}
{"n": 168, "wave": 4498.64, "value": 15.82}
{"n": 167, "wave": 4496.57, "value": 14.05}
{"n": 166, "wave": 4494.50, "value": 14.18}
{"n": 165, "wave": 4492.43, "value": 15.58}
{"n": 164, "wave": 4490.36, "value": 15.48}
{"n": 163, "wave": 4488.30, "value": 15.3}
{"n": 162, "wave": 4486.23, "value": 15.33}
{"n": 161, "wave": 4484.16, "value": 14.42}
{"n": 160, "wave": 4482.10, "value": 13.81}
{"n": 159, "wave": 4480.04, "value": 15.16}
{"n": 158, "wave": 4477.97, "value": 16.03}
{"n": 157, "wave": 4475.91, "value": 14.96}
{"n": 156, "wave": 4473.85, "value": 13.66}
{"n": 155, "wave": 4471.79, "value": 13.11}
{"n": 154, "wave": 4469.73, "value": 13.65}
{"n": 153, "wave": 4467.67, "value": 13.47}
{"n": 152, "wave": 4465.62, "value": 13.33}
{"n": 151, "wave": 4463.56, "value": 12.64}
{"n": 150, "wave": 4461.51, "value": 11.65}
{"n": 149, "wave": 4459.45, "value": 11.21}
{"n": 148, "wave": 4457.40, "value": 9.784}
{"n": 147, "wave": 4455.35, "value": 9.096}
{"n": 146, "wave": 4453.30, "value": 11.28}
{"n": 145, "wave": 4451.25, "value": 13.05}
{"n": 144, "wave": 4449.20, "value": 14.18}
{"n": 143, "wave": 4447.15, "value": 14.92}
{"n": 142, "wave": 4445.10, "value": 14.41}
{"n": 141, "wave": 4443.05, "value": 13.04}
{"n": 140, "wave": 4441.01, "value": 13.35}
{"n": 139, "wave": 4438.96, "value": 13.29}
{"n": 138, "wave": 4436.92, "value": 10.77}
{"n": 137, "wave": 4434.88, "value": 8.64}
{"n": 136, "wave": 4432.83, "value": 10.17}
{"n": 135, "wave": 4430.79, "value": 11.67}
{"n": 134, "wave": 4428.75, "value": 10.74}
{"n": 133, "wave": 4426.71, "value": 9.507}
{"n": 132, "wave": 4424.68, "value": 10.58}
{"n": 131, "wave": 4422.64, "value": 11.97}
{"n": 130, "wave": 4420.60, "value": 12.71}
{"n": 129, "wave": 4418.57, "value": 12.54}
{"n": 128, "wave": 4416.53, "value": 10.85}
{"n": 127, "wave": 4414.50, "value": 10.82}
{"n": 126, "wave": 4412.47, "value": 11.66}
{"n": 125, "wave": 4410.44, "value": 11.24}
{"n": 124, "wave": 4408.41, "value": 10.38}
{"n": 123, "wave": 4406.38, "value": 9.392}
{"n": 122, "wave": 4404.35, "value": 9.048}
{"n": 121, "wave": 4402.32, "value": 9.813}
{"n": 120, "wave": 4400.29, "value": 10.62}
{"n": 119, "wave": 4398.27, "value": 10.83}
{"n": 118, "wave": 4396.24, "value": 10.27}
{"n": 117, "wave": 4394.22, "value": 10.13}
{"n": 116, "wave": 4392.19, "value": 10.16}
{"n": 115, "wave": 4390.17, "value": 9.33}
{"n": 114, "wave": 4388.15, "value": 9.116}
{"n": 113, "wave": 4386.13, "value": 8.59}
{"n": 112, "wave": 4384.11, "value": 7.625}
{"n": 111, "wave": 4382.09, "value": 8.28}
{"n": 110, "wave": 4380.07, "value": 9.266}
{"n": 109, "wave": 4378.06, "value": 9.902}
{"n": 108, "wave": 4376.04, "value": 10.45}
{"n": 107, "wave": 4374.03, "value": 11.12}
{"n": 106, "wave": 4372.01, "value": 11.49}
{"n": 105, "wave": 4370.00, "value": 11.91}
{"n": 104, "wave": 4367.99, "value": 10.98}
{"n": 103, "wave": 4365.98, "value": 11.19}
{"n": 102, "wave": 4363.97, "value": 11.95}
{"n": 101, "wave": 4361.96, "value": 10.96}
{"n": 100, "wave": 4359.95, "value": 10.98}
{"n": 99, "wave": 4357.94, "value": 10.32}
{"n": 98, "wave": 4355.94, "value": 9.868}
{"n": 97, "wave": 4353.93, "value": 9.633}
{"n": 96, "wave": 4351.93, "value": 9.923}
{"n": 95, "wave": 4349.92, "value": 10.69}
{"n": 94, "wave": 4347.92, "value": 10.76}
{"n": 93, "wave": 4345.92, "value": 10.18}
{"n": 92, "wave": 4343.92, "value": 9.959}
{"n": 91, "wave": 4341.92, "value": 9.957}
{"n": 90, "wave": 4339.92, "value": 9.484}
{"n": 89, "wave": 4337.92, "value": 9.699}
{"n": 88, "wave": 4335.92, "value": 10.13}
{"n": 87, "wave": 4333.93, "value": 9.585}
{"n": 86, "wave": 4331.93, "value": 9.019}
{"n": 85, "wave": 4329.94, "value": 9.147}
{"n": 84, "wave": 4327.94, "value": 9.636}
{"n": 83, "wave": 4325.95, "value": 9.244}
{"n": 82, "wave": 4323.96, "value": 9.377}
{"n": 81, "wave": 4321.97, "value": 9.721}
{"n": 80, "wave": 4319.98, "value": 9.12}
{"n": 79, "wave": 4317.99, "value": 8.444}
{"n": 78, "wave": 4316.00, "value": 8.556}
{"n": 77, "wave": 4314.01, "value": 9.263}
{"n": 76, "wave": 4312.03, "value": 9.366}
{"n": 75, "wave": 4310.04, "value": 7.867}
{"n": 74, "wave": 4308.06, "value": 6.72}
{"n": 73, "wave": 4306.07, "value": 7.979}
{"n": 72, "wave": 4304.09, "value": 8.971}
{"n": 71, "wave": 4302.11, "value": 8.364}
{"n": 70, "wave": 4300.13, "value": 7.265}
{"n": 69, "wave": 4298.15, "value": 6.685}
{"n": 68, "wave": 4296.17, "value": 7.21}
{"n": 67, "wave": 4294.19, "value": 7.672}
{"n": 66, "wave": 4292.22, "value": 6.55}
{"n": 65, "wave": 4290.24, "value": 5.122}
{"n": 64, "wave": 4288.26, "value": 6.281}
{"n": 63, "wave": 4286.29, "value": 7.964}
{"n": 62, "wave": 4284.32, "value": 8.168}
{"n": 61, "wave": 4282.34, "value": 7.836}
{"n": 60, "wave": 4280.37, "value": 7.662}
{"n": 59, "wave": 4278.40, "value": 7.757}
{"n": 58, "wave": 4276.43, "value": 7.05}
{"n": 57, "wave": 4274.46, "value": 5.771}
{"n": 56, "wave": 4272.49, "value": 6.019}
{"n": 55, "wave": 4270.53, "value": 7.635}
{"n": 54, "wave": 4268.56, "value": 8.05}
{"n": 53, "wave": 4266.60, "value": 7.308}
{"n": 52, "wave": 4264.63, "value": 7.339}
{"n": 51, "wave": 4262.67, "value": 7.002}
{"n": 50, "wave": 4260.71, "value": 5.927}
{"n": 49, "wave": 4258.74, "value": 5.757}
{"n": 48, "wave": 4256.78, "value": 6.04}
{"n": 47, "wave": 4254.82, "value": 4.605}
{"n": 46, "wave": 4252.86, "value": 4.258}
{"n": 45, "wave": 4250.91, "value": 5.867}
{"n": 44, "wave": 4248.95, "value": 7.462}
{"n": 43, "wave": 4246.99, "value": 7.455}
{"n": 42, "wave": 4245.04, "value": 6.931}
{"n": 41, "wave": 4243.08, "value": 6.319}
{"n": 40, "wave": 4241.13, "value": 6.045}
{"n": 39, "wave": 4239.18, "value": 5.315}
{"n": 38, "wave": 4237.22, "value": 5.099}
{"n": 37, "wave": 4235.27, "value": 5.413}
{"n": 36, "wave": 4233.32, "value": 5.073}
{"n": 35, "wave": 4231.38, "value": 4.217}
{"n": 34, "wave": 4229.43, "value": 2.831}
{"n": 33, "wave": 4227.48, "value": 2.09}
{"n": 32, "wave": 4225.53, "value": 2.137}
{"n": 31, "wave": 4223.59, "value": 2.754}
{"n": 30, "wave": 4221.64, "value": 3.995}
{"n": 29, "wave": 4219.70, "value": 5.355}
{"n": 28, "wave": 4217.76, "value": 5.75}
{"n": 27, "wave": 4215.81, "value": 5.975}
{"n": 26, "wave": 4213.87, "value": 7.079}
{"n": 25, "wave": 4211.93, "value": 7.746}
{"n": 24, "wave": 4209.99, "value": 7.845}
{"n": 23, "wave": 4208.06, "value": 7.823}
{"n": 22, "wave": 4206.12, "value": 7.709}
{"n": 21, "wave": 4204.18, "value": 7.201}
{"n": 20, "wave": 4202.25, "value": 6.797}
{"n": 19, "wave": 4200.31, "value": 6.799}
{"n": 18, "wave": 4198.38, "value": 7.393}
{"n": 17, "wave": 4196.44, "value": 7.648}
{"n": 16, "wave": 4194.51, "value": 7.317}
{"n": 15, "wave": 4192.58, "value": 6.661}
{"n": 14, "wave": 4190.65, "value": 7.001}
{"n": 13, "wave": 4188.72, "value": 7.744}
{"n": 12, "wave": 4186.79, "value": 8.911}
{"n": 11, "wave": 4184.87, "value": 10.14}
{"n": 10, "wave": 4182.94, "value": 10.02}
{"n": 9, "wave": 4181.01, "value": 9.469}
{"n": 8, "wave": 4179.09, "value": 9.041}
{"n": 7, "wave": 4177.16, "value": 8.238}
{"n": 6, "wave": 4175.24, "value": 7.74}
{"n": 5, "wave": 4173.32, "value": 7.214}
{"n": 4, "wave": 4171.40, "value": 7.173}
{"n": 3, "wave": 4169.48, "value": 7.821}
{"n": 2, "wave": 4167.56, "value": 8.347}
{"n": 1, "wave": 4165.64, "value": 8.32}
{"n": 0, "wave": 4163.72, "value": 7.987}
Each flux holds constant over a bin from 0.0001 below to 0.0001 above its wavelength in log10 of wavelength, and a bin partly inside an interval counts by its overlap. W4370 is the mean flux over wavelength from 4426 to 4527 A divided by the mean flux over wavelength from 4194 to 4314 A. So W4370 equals 2.09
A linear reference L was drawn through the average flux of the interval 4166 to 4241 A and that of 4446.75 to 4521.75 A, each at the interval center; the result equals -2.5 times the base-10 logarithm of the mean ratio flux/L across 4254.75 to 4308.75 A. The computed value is 0.23 mag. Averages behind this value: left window 6.65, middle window 7.07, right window 14.1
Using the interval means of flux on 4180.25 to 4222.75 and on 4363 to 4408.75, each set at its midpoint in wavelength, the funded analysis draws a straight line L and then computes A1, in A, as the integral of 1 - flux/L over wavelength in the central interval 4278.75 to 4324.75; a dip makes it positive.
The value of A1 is 4.8 A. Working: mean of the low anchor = 7.35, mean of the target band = 7.91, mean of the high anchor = 10.1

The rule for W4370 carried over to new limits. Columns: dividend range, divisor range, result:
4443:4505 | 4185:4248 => 2.28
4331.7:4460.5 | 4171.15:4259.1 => 1.66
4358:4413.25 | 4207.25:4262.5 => 1.87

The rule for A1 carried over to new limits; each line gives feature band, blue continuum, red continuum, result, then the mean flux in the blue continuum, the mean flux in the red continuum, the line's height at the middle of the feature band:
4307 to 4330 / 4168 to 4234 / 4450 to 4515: 2.17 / 6.74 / 14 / 9.77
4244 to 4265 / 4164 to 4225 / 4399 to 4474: 5.51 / 7.35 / 11.7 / 8.42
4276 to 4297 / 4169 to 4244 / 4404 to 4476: 2.91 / 6.57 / 11.8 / 8.38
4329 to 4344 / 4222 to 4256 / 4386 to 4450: -2.36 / 4.93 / 11.1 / 8.3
